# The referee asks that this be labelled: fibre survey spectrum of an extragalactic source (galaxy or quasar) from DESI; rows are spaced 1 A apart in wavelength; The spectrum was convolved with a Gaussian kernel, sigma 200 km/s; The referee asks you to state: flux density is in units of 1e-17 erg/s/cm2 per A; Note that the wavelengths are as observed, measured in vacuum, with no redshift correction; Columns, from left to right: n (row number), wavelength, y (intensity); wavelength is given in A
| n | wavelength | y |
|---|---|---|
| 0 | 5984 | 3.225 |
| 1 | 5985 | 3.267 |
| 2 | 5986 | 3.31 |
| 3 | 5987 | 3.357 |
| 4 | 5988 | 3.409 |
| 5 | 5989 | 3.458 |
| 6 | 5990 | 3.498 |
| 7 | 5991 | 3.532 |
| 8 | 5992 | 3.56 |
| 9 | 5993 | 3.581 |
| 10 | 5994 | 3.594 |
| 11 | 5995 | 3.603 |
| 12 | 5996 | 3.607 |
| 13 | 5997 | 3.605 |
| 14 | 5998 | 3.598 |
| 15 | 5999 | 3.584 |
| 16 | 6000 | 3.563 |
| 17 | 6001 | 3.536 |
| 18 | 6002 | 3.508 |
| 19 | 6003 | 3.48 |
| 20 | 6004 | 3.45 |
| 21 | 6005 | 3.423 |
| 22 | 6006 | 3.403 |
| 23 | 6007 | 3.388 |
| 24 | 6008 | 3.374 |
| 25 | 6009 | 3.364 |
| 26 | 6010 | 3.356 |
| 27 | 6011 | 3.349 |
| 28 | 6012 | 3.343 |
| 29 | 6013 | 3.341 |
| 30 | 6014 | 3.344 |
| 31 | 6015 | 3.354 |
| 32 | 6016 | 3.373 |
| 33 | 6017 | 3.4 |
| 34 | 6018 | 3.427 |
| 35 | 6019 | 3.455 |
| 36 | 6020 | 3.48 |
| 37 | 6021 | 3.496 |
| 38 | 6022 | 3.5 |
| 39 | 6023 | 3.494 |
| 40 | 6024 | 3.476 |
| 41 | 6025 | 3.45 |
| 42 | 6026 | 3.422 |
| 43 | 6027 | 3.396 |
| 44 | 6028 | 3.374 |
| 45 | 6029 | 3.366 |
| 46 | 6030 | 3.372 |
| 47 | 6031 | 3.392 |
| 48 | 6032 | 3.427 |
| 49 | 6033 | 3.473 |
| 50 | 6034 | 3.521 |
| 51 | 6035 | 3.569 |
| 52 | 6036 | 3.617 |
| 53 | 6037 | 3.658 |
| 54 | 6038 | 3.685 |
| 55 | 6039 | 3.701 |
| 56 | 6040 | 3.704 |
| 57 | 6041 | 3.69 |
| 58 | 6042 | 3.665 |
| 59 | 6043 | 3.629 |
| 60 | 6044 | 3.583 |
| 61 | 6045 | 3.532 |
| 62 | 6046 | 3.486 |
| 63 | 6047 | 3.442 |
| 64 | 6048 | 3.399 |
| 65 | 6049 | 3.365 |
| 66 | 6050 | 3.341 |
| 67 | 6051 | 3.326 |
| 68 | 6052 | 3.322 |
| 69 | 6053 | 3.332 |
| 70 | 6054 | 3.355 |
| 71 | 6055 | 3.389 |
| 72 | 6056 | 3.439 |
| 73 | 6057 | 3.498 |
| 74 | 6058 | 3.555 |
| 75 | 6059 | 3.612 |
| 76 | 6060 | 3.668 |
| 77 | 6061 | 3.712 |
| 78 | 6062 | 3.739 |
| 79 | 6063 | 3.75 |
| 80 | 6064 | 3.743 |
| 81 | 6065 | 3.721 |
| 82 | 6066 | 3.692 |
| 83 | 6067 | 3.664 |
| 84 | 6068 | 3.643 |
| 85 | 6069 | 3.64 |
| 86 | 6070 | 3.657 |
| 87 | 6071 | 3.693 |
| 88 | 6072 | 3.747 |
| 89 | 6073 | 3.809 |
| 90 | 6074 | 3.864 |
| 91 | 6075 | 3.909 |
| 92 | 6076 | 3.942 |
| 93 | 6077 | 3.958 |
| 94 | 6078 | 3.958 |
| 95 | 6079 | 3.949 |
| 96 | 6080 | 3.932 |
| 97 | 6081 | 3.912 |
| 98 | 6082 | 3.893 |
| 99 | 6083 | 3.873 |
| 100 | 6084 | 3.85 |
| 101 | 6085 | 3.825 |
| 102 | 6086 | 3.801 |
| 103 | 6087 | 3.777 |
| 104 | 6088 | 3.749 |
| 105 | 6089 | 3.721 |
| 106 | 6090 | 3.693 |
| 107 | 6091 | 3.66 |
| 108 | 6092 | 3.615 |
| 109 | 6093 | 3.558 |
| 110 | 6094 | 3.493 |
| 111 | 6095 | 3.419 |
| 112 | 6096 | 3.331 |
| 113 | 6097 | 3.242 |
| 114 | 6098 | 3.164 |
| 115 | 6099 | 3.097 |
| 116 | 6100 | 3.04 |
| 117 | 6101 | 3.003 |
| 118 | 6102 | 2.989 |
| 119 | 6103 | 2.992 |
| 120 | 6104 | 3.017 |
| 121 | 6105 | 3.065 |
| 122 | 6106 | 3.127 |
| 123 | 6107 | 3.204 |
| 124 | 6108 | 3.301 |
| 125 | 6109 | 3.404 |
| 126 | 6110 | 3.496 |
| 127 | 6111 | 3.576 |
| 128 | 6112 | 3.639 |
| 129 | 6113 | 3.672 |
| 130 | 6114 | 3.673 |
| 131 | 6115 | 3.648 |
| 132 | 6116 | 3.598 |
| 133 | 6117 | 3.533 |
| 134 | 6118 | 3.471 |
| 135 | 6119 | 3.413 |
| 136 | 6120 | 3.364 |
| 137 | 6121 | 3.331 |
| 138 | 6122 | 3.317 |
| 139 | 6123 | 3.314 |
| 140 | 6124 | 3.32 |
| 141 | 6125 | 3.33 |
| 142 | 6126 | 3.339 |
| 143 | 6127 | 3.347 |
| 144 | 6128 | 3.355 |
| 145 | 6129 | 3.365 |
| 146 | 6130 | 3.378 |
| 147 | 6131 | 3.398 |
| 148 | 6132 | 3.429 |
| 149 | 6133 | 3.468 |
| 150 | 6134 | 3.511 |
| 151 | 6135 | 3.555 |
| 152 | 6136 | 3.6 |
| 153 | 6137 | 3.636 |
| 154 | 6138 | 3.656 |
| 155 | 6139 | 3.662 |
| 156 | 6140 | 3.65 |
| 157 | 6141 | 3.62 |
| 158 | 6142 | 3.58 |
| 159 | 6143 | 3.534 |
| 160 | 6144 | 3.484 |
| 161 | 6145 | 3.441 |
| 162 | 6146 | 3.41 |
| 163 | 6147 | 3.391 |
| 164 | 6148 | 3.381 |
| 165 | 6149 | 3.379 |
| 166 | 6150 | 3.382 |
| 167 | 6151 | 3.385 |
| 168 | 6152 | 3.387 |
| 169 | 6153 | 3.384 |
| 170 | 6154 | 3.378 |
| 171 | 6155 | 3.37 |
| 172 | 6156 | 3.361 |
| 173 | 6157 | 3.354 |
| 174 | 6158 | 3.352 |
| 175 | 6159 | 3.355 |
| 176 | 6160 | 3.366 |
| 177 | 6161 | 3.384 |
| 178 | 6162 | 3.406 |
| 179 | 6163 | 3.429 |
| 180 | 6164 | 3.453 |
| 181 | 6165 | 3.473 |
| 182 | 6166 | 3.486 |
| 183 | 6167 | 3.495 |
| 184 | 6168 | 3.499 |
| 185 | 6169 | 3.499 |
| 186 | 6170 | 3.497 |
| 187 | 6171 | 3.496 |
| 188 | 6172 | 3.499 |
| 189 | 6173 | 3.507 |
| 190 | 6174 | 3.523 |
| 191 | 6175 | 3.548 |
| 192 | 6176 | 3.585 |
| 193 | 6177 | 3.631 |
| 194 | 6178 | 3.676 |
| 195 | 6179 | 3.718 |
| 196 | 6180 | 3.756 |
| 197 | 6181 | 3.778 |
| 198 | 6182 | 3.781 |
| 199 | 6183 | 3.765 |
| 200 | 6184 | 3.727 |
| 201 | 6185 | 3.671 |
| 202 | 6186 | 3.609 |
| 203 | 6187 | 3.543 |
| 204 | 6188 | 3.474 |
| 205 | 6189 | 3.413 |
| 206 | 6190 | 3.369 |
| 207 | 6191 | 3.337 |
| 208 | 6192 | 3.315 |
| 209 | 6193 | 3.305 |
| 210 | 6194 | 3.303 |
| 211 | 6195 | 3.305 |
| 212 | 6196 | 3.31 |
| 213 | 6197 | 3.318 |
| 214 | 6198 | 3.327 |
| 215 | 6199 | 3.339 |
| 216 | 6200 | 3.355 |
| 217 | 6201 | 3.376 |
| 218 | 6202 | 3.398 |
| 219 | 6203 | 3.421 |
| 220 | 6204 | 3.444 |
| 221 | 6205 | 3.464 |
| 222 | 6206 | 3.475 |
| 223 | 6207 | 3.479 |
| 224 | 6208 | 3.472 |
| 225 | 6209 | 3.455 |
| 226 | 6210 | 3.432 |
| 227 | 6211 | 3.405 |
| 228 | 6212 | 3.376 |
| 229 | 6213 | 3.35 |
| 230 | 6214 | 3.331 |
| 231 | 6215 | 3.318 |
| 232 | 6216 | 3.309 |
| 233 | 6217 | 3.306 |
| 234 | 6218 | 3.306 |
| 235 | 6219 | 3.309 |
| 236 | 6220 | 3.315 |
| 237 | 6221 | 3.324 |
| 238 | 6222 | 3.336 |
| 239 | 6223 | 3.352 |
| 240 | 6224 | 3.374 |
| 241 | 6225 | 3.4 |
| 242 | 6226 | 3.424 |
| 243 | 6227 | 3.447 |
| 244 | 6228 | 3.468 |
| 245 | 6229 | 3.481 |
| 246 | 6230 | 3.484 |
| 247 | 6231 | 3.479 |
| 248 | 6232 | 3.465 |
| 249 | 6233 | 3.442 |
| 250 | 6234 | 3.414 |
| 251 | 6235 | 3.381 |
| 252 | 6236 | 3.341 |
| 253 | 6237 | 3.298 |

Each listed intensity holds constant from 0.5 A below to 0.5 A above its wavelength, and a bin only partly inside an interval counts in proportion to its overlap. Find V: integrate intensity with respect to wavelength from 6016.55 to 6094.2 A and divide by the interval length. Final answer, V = 3.61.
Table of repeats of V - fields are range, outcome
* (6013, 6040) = 3.47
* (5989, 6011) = 3.5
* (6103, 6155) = 3.43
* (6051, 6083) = 3.7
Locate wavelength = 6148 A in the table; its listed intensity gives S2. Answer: 3.381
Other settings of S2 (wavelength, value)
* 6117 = 3.533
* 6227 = 3.447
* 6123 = 3.314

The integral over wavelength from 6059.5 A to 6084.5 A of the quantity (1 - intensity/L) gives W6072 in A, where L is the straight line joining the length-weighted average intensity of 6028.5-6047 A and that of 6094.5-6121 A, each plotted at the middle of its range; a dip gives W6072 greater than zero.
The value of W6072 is -2.57 A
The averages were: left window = 3.56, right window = 3.33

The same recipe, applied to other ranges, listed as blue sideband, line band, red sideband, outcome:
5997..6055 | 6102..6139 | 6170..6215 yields 0.7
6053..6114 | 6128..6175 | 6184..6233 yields 0.2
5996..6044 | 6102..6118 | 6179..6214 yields 0.4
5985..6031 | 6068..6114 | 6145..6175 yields -1.7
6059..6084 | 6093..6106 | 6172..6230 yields 1.9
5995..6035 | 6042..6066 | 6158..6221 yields -0.5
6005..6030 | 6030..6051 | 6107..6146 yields -0.7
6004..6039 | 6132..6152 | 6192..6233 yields -0.6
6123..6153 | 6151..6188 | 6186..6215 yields -1.0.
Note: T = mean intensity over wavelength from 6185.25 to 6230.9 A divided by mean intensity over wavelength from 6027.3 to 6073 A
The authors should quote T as 1.0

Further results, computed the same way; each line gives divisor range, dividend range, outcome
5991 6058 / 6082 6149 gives 0.99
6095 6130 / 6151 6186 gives 1.06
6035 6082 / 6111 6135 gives 0.95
